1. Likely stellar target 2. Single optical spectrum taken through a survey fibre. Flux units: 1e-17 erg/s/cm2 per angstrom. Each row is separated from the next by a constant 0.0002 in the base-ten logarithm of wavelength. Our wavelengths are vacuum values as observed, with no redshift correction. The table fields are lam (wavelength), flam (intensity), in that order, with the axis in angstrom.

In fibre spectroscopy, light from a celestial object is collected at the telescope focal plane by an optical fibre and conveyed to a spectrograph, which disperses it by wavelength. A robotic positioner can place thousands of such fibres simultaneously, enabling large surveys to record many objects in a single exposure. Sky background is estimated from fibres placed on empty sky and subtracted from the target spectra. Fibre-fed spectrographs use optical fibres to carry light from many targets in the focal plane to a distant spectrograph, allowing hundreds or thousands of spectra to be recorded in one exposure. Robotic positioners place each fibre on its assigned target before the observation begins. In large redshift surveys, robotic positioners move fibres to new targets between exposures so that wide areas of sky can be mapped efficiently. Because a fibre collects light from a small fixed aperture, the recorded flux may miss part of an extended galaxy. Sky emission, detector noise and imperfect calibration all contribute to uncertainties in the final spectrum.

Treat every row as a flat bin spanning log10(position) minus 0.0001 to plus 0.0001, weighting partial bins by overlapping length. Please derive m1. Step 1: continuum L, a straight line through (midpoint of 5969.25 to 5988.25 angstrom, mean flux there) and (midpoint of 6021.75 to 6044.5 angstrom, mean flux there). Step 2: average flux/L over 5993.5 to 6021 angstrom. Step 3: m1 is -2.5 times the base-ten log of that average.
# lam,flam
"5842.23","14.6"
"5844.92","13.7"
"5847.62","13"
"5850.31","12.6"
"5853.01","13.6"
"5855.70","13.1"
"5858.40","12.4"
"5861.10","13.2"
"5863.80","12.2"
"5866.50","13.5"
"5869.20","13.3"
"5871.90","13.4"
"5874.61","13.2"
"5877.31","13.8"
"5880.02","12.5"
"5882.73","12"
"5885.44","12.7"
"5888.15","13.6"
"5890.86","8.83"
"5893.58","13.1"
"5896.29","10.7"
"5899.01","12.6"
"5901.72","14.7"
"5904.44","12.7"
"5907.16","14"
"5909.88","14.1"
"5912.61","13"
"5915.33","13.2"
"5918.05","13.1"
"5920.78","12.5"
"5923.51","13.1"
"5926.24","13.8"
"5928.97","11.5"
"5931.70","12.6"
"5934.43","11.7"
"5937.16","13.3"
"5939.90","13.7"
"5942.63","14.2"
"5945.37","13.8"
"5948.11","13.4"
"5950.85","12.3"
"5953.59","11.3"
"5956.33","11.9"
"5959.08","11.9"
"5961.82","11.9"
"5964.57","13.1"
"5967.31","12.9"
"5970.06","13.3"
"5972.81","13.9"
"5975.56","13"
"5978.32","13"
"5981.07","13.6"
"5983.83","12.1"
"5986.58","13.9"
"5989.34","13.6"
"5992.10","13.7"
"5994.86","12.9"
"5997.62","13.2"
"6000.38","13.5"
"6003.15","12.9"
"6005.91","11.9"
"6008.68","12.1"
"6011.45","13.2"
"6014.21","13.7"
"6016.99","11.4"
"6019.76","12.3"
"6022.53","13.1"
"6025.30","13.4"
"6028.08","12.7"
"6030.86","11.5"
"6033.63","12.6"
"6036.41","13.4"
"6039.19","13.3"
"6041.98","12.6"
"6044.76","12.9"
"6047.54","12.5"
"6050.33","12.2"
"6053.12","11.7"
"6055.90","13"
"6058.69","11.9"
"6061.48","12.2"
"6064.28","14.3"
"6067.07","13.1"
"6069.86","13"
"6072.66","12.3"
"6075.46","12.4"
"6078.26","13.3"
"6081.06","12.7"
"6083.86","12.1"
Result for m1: 0.027 mag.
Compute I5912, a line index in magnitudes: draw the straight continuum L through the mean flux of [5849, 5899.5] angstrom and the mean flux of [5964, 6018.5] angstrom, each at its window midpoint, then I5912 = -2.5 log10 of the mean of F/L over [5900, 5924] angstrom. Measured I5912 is -0.05 mag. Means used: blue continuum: 12.6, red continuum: 13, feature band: 13.4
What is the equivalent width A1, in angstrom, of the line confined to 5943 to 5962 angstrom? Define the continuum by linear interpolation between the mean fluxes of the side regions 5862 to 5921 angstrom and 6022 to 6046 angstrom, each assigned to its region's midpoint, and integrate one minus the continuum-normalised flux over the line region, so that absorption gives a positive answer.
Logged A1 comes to 0.5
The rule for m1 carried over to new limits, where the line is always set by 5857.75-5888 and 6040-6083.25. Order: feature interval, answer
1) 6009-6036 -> 0.01 mag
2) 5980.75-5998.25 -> -0.04 mag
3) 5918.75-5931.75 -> 0.01 mag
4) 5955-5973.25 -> 0.02 mag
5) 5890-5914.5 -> 0.02 mag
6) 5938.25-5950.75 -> -0.06 mag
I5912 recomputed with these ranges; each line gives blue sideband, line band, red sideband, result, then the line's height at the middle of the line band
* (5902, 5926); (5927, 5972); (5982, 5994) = 0.050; 13.3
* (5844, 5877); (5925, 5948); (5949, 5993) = -0.014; 12.9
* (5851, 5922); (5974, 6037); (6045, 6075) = -0.016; 12.7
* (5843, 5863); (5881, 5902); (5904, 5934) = 0.077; 13.1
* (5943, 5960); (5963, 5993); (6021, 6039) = -0.053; 12.6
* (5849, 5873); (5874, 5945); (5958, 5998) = 0.015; 13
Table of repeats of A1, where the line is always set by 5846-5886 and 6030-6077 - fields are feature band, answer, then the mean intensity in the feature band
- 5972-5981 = -0.4 angstrom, 13.3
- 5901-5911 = -0.7 angstrom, 13.8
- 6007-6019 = 0.1 angstrom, 12.6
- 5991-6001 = -0.4 angstrom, 13.3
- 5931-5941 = 0.0 angstrom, 12.8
